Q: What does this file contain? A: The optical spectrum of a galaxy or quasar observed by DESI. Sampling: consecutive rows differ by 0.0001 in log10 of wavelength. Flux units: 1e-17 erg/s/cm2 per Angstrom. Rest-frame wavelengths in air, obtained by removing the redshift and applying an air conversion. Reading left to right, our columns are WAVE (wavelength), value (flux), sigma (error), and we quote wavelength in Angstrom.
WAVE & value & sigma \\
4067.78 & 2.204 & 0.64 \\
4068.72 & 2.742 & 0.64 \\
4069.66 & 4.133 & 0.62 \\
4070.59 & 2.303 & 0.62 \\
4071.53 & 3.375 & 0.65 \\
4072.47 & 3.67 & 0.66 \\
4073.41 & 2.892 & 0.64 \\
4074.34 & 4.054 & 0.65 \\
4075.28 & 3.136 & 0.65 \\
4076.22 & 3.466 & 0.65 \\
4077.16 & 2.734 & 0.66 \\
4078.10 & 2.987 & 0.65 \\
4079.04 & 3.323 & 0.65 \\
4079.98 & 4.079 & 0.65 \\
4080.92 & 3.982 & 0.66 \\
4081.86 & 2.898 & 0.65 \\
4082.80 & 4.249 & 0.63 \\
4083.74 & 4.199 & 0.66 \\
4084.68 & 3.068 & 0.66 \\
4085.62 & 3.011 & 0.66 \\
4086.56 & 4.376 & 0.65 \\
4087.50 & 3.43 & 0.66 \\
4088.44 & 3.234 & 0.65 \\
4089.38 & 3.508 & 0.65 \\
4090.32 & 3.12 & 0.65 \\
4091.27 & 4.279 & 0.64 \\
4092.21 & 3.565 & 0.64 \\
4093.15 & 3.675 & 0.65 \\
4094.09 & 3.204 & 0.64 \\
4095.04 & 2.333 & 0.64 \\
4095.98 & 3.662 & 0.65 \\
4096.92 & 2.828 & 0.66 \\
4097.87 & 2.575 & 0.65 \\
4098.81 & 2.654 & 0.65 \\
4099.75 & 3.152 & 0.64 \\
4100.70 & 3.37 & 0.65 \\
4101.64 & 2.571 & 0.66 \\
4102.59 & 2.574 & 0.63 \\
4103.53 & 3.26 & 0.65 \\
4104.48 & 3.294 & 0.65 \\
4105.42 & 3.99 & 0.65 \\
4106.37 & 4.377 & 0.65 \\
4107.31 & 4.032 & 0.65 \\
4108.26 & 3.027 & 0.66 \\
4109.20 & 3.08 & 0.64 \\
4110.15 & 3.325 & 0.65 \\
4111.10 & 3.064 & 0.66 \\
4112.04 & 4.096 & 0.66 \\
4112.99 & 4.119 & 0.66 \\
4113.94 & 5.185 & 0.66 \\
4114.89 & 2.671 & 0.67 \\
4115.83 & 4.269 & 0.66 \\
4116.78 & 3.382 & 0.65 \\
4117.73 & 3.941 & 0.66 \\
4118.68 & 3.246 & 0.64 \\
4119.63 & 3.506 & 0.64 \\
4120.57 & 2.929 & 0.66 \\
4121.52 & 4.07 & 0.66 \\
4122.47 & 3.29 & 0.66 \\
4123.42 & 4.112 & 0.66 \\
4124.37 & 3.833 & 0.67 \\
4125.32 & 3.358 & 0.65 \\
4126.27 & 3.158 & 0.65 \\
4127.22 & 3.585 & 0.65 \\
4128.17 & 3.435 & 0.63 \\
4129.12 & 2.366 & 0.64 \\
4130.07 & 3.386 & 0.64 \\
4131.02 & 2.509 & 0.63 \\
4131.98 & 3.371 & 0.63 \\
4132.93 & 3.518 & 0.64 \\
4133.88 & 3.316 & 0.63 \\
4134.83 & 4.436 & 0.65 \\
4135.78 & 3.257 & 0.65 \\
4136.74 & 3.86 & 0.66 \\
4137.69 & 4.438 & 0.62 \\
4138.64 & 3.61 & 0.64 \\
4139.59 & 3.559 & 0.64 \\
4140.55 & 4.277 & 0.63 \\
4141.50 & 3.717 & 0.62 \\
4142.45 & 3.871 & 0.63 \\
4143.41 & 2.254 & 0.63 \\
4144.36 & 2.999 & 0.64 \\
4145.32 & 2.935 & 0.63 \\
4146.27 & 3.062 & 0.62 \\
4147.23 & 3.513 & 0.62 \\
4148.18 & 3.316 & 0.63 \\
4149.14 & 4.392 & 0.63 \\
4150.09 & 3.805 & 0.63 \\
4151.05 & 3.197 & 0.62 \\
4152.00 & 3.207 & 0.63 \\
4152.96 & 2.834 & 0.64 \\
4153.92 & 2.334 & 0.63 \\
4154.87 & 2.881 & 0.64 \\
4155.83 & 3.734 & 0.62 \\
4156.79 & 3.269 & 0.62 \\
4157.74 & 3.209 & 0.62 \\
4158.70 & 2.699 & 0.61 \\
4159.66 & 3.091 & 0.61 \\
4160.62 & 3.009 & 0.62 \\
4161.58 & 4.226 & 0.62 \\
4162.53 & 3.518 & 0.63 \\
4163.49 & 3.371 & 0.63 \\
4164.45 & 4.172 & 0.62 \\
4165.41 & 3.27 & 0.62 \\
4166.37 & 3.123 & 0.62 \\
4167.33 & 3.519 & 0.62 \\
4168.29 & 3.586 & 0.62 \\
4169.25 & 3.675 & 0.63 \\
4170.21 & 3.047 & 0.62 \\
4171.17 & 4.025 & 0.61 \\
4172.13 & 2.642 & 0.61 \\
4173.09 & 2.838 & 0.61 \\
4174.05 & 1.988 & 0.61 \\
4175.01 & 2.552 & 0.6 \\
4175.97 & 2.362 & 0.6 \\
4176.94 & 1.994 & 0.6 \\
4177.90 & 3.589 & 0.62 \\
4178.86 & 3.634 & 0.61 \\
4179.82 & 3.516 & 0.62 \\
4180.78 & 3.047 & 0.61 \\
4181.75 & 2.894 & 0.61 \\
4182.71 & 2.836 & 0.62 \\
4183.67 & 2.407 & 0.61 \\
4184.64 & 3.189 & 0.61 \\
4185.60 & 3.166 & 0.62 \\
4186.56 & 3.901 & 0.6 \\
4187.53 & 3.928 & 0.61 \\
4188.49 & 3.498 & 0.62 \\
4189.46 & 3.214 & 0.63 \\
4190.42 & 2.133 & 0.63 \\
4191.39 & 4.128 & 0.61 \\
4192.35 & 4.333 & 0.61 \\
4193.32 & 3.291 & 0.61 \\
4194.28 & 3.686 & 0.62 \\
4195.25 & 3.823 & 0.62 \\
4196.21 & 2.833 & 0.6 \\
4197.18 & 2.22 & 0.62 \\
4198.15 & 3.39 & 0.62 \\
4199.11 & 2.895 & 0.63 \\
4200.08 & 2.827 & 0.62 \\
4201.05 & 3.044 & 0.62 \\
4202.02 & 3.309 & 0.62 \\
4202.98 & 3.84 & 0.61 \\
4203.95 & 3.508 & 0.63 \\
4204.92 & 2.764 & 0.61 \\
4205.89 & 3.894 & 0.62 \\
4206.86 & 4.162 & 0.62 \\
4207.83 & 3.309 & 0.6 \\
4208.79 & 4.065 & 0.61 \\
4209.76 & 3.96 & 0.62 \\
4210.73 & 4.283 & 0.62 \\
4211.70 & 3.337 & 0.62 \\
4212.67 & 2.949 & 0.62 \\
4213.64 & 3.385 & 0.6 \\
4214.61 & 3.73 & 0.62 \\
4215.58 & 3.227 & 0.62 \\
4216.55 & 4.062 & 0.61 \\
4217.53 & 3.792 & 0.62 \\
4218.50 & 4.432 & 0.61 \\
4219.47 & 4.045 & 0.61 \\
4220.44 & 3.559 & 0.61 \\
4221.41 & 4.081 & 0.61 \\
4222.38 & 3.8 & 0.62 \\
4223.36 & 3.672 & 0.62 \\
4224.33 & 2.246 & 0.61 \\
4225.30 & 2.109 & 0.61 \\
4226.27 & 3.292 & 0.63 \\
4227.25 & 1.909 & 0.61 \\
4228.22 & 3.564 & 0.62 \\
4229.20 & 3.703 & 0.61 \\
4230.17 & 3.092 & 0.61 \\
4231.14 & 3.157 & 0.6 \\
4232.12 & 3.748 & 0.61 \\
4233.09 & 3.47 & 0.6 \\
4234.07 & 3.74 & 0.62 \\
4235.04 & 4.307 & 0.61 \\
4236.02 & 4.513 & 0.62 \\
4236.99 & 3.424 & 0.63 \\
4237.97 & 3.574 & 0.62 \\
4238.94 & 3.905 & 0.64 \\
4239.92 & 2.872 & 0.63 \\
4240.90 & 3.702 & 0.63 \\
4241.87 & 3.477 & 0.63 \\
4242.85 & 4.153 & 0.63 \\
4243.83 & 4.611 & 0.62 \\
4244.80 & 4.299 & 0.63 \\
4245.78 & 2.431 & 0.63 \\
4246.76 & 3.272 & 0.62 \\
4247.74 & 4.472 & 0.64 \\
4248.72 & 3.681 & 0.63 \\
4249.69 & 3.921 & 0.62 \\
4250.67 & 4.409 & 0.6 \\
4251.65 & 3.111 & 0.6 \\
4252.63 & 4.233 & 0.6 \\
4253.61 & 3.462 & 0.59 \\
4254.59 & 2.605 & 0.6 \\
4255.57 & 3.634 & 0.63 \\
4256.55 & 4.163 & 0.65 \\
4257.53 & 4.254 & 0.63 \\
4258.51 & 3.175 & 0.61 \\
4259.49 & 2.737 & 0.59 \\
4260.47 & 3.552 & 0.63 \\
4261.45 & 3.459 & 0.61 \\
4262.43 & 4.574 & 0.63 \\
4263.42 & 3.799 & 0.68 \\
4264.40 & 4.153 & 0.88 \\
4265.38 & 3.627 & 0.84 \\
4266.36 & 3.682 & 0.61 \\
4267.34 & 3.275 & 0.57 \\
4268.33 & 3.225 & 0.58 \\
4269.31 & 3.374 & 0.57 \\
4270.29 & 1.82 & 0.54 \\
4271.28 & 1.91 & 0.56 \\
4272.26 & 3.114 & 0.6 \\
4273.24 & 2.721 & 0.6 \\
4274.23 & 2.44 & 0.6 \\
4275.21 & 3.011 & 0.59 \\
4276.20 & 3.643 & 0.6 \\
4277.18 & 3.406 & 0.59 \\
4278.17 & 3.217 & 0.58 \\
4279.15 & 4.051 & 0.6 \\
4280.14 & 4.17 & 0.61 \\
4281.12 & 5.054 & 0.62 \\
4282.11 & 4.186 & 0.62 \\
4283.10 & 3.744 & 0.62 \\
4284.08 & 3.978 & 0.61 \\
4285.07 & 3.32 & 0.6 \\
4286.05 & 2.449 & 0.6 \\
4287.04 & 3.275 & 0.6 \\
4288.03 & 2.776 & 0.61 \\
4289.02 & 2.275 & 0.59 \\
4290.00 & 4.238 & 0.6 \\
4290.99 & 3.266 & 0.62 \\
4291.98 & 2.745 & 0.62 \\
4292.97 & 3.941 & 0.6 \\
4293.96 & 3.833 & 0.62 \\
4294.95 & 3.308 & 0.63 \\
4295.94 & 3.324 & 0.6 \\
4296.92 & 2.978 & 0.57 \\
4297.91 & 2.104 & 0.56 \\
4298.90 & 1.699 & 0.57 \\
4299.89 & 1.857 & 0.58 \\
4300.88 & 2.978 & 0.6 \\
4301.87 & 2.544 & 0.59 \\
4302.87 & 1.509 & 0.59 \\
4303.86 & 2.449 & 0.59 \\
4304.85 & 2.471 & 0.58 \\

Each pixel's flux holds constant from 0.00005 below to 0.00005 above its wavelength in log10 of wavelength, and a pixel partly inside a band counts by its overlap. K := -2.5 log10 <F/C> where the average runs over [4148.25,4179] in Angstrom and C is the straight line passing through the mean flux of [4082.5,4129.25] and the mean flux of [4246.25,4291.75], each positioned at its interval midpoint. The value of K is 0.08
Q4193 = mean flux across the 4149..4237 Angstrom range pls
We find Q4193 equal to 3.35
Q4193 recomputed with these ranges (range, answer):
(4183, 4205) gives 3.28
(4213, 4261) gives 3.59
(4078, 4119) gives 3.47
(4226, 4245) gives 3.62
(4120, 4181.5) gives 3.32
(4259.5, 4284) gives 3.46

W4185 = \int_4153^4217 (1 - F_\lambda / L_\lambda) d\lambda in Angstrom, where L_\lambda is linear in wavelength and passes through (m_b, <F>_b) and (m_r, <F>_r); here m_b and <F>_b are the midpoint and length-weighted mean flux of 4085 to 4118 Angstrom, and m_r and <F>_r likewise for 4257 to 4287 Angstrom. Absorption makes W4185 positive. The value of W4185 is 2.7 Angstrom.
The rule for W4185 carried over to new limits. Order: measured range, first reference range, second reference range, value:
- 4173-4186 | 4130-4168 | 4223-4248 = 2.2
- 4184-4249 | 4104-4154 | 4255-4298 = -1.3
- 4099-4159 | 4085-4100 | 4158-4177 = -3.9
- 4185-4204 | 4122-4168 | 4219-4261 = 0.8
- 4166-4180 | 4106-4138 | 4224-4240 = 1.6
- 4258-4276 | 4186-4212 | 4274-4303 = 0.3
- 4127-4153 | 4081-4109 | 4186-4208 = -0.5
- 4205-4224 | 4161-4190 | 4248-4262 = -1.8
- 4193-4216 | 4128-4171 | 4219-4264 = 0.7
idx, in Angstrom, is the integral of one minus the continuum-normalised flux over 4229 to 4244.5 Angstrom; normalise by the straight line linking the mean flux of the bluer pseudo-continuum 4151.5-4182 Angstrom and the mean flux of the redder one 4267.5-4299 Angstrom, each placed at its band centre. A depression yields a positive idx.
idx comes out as -2.6 Angstrom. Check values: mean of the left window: 3.15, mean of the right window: 3.23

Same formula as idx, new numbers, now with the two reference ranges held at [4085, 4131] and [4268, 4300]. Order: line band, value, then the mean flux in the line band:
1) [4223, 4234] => 0.5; 3.11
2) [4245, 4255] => -1.1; 3.59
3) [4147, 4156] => 0.2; 3.3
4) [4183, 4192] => 0.1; 3.29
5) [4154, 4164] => 0.3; 3.27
